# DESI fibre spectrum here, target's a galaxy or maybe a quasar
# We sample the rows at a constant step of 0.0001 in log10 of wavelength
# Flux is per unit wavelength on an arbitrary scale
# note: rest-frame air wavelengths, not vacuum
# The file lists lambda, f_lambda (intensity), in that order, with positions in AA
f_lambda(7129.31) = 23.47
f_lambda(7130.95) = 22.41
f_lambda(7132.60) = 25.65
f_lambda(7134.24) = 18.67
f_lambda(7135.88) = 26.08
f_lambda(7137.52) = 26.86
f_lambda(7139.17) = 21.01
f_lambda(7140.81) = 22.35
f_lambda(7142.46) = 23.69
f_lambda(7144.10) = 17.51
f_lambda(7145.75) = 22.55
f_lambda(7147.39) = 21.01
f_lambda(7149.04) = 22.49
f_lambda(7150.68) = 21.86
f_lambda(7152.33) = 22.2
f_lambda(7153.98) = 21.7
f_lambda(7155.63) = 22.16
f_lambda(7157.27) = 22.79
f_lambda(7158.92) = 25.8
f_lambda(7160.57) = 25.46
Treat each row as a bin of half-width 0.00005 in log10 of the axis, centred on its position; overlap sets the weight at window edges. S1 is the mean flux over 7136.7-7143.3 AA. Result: 23.5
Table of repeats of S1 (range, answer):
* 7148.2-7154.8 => 22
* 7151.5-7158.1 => 22.2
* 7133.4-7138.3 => 23.9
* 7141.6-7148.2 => 21.2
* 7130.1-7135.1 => 22.3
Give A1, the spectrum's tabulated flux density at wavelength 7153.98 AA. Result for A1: 21.7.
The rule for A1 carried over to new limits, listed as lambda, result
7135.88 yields 26.08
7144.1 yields 17.51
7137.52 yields 26.86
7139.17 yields 21.01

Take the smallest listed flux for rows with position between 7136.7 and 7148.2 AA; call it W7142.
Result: 17.51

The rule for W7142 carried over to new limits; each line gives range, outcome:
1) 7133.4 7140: 18.67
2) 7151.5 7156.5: 21.7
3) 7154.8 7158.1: 22.16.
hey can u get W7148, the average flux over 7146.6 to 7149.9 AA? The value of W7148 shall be 21.8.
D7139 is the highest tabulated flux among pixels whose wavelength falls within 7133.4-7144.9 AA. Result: 26.86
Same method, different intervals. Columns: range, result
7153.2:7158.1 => 22.79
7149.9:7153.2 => 22.2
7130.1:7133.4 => 25.65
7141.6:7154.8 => 23.69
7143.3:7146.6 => 22.55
